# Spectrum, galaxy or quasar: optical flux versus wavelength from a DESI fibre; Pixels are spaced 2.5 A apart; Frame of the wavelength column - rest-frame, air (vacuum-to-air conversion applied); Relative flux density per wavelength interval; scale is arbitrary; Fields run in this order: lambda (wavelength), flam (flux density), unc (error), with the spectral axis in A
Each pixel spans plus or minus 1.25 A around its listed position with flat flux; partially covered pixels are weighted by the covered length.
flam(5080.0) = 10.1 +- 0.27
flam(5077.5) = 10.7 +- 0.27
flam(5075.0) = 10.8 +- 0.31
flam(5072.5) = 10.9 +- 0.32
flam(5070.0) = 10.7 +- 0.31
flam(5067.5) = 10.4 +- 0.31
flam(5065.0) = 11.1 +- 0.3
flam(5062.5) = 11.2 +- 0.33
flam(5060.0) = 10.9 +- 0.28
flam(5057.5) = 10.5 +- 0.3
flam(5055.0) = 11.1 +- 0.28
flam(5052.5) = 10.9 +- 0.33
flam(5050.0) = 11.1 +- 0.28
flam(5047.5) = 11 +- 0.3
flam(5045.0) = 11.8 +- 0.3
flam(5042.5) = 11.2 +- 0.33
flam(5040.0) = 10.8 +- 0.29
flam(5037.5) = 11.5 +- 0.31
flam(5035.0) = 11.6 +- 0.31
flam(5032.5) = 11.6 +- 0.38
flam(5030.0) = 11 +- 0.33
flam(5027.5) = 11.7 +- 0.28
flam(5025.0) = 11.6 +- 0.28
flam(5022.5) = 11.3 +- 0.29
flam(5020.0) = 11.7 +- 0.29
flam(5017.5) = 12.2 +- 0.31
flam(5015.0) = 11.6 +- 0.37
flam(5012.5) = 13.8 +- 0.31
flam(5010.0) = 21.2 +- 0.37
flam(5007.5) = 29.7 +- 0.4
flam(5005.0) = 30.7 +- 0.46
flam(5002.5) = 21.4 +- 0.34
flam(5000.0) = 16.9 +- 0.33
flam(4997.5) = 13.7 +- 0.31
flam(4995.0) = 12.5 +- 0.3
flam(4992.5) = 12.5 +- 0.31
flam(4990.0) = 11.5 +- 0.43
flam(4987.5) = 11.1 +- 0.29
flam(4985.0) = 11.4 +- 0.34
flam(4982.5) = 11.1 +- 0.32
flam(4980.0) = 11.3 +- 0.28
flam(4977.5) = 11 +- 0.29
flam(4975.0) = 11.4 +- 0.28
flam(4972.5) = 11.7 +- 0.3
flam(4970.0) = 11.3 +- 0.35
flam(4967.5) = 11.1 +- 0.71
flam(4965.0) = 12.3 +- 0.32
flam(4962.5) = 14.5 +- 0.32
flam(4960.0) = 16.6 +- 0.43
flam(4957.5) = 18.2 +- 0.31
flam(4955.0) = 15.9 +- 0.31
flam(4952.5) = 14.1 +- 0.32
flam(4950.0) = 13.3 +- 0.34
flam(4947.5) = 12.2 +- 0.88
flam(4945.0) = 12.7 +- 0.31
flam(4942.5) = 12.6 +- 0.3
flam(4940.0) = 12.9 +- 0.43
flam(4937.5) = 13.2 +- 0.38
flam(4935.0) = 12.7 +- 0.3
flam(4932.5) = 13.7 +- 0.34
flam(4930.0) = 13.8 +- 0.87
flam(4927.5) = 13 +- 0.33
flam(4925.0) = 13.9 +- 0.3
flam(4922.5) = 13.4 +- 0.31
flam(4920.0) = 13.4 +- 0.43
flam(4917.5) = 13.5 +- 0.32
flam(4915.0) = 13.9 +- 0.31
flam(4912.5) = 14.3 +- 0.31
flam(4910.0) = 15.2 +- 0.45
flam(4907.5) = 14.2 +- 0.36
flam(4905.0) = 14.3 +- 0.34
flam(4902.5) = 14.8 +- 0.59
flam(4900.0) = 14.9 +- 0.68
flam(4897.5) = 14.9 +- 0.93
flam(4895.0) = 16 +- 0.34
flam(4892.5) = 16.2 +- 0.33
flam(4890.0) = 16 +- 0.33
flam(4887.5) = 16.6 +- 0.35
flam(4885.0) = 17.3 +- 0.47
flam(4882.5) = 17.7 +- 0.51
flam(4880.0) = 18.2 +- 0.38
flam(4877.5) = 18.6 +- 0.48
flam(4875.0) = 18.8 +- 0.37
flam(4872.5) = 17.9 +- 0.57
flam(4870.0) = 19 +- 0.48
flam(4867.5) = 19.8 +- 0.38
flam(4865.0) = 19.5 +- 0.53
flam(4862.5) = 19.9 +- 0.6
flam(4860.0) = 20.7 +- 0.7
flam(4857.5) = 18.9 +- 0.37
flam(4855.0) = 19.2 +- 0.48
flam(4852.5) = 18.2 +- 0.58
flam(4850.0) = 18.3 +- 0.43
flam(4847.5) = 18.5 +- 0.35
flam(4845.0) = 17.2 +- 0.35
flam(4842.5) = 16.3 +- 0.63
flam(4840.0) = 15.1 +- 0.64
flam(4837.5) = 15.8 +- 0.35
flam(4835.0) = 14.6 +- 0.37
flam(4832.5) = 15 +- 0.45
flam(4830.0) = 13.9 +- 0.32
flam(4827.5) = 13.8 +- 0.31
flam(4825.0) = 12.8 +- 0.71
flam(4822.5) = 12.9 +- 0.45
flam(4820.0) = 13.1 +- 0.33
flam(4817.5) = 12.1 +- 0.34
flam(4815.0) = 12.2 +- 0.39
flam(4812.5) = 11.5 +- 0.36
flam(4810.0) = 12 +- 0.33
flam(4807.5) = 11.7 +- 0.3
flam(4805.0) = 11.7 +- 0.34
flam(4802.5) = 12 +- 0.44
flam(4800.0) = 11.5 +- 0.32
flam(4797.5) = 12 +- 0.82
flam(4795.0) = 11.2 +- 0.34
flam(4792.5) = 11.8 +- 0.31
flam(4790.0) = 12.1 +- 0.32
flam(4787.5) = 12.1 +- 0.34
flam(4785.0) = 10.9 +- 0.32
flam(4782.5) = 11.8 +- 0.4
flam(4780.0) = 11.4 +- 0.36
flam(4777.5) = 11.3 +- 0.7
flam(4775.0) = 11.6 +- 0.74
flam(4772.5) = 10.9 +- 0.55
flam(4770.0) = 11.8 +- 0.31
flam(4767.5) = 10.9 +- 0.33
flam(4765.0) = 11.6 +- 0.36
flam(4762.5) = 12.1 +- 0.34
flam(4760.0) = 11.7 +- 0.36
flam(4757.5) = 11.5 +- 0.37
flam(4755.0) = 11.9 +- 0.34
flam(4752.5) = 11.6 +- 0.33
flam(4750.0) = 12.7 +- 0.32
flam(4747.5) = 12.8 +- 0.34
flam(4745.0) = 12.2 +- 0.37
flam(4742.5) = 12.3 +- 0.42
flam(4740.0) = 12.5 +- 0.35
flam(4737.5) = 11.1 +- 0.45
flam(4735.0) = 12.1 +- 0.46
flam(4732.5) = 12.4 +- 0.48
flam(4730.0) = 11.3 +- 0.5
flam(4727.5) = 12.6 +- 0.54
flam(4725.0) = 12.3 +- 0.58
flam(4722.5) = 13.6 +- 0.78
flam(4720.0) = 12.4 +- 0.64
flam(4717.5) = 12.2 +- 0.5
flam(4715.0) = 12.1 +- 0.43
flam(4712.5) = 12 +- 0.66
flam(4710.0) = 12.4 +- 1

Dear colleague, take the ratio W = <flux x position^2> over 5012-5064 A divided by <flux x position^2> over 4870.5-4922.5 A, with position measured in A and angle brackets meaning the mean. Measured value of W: 0.76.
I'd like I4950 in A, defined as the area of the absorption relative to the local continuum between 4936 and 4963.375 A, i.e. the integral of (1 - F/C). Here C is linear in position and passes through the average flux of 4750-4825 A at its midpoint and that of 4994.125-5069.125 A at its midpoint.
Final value -2.52 A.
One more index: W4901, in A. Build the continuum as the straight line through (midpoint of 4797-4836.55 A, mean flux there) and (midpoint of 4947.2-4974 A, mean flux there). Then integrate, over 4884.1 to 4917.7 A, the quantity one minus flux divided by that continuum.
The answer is -4.7 A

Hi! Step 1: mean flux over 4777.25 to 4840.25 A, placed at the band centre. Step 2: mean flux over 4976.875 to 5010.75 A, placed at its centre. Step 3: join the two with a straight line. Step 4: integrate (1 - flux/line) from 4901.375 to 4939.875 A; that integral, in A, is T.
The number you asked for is 2.4 A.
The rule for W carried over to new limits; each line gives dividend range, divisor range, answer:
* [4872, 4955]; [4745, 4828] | 1.31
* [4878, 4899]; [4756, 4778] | 1.52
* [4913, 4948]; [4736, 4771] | 1.20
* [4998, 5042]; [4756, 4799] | 1.45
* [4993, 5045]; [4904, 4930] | 1.11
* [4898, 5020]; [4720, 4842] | 1.25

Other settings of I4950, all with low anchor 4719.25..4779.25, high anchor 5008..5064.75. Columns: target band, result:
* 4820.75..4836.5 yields -2.4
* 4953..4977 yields -3.1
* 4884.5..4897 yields -4.4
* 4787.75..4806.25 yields 0.3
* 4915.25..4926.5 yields -1.4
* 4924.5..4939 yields -1.6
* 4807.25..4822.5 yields -0.3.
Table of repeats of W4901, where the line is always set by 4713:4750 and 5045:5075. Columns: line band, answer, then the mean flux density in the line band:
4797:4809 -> 0.22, 11.8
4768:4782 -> 0.82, 11.4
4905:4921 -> -3.57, 14.1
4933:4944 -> -1.42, 12.9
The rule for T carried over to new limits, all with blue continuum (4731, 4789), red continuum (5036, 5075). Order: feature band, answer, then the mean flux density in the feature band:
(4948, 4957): -2.6 A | 14.6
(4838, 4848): -4.3 A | 16.6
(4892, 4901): -3.2 A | 15.5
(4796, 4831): -2.1 A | 12.4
